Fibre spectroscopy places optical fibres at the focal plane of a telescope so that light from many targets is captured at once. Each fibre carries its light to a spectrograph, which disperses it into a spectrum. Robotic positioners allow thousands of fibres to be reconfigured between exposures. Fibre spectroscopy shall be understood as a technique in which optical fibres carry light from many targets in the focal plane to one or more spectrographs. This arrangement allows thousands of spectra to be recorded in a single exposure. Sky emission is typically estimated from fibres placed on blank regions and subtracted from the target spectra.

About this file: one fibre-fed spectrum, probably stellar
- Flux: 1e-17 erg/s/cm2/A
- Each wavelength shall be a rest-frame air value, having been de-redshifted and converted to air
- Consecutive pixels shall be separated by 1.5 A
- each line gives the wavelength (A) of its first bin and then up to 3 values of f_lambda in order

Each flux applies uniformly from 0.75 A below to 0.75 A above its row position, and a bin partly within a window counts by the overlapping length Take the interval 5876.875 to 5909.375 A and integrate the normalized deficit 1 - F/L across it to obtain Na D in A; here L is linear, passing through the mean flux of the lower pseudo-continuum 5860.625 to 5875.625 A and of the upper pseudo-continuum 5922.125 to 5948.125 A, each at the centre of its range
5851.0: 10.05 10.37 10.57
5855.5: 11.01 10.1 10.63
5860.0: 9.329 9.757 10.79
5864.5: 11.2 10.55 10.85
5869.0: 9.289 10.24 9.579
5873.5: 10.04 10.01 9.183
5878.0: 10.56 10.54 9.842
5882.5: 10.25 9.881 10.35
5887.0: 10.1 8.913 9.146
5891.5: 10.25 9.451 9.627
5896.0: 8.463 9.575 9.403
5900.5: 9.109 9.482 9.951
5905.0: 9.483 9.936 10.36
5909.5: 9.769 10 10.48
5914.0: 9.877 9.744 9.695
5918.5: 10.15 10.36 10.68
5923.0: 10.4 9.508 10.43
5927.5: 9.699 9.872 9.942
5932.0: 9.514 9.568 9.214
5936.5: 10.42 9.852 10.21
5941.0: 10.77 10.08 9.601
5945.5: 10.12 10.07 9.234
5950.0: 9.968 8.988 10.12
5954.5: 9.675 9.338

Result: 1.23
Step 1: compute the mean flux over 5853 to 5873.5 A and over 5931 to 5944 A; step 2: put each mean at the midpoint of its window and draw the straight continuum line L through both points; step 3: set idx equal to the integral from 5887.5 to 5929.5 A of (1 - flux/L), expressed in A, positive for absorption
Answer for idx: 1.2 A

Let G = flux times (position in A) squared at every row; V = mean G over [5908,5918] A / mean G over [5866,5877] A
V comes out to 1.02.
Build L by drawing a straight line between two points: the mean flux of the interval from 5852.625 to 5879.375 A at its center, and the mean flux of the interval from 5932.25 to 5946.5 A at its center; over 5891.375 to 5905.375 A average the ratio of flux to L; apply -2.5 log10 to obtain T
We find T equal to 0.07 mag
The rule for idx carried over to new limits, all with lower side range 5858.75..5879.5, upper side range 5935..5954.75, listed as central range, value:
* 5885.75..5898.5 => 0.75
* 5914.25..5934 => 0.01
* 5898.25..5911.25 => 0.41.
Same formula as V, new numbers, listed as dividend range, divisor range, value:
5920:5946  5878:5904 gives 1.05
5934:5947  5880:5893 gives 1.04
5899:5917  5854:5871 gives 0.96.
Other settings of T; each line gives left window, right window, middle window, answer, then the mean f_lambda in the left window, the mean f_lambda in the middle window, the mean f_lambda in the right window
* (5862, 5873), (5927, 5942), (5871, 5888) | 0.026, 10.3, 10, 9.91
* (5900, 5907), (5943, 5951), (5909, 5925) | -0.046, 9.6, 10.1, 9.78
